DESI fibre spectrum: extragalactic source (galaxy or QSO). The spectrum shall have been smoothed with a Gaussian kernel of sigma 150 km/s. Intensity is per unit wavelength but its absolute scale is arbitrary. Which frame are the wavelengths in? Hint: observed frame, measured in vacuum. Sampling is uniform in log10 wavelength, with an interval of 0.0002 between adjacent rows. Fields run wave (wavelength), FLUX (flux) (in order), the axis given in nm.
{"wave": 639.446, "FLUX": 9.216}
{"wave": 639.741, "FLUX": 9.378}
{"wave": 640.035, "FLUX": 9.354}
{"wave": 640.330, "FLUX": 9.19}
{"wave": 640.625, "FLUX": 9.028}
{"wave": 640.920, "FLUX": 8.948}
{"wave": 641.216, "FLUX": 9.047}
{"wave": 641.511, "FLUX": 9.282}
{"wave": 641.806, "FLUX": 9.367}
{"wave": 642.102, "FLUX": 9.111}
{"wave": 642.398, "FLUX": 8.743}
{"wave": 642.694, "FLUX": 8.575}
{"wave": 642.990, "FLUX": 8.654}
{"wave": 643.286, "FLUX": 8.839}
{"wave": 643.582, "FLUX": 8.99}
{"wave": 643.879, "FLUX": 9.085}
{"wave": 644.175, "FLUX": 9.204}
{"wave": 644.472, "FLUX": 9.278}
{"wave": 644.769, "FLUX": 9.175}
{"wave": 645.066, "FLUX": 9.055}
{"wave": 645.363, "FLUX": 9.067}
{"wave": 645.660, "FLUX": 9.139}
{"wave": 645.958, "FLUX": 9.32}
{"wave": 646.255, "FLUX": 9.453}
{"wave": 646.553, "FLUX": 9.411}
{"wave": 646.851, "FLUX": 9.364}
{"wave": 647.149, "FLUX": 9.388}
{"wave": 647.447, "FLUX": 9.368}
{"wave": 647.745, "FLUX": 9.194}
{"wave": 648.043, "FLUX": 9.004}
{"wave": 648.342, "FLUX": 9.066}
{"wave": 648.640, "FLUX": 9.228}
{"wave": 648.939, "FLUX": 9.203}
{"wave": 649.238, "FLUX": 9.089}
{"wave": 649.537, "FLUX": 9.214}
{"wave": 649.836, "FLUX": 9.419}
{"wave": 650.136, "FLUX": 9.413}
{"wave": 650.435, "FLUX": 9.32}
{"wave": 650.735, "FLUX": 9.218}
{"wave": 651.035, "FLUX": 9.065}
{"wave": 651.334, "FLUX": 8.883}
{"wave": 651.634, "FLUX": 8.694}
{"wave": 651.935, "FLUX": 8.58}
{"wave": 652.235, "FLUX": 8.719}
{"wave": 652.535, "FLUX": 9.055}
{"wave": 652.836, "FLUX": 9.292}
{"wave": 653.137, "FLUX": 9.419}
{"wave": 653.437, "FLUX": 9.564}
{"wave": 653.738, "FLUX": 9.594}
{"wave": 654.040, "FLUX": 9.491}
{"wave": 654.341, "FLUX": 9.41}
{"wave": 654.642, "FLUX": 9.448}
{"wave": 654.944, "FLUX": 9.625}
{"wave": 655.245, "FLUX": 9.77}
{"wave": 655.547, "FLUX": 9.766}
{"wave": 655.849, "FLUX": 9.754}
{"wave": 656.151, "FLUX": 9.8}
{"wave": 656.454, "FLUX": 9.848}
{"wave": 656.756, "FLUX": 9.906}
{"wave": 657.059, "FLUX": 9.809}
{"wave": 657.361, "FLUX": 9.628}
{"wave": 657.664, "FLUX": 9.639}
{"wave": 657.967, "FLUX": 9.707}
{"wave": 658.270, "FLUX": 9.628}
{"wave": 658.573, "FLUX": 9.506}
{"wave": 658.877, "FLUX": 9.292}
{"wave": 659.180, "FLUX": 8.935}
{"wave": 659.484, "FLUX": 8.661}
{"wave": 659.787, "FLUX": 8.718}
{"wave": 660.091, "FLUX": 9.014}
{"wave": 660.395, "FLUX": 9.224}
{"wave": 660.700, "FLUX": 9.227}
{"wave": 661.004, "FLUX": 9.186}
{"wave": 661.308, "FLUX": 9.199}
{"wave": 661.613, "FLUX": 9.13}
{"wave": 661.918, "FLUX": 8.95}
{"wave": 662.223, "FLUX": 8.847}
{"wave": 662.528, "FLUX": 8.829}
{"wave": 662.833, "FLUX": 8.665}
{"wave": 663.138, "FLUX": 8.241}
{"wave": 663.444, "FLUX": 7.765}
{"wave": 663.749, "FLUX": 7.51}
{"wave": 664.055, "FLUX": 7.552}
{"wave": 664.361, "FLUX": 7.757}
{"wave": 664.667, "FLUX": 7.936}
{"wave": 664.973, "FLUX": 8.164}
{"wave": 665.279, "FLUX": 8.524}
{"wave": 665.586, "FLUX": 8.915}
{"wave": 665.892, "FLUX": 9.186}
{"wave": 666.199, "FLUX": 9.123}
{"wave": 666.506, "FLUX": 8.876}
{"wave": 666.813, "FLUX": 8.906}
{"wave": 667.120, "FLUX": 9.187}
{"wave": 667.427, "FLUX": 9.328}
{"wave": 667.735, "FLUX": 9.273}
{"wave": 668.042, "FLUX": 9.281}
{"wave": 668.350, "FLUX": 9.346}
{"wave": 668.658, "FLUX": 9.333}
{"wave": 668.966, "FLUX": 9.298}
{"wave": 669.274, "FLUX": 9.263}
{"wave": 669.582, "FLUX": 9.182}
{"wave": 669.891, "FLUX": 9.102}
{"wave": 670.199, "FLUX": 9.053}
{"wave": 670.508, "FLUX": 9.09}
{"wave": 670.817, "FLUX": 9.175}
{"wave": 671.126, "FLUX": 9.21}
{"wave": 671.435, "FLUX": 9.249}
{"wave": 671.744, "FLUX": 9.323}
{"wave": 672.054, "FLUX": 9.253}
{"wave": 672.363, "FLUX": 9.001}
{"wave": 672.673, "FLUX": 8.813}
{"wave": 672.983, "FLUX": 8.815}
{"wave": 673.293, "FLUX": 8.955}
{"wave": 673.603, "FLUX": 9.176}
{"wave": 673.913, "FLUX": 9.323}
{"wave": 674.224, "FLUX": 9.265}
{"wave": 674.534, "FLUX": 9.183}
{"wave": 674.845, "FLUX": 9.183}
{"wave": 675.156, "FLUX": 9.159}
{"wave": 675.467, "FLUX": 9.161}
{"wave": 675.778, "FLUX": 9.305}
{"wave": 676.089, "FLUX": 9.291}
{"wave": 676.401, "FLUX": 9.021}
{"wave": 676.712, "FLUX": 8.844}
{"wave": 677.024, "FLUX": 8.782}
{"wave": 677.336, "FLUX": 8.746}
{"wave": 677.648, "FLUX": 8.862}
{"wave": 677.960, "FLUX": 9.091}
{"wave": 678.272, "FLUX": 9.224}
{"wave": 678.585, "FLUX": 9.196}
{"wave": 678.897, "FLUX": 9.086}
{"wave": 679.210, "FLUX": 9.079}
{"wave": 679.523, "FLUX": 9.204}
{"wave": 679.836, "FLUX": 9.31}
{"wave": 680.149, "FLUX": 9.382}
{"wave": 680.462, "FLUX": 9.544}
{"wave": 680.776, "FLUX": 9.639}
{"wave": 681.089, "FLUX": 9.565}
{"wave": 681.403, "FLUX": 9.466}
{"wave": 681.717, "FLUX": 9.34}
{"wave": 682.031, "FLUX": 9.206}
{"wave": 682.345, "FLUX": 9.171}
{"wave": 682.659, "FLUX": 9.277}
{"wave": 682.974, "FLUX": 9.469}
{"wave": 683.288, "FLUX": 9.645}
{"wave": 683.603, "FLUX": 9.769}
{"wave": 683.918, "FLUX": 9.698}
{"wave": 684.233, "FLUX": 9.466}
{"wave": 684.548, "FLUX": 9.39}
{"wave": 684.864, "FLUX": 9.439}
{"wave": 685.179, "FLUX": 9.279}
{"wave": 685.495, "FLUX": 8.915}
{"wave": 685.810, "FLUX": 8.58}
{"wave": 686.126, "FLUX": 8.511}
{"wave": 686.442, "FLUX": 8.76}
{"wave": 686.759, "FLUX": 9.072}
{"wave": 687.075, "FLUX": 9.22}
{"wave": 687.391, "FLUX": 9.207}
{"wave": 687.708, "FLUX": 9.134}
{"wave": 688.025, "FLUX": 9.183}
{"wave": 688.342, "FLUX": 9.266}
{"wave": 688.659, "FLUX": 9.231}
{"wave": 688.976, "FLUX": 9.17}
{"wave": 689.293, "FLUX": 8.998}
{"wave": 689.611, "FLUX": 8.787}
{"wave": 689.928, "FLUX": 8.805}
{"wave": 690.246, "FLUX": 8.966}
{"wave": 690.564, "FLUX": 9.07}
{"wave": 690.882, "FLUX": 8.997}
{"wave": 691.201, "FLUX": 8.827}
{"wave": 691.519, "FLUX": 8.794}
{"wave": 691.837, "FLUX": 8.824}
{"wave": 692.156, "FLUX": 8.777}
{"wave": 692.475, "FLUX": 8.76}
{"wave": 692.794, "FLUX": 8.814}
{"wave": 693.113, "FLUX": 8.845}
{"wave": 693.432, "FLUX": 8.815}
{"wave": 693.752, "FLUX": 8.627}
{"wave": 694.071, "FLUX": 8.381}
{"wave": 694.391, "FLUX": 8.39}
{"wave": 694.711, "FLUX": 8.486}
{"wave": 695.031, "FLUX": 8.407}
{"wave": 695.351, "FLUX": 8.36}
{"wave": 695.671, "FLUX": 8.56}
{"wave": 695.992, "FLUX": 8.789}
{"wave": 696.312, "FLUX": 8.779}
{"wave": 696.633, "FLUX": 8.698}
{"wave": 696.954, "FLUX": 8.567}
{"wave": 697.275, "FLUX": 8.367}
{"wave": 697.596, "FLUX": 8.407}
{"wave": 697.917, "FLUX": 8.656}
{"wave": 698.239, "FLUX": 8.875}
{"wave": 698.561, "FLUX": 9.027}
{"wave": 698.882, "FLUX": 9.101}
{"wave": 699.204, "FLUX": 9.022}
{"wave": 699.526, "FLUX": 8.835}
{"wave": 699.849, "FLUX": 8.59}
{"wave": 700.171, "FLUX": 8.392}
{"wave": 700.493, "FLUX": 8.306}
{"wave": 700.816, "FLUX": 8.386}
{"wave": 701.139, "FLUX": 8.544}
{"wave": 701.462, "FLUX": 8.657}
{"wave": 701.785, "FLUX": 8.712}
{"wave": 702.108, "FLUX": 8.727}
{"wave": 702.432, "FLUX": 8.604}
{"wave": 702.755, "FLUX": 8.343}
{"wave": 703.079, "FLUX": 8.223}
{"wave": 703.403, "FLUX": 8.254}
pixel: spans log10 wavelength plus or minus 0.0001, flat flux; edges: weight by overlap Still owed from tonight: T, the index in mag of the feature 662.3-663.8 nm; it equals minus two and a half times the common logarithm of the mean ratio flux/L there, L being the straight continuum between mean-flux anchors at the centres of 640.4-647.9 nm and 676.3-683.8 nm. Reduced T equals 0.11 mag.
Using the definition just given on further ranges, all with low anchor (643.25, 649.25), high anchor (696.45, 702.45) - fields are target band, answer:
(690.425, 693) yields -0.01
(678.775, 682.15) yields -0.06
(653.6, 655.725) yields -0.06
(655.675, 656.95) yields -0.08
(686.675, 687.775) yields -0.05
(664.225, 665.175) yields 0.13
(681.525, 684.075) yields -0.07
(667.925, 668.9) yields -0.04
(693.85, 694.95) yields 0.04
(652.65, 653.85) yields -0.04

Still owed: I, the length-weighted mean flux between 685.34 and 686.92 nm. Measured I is 8.77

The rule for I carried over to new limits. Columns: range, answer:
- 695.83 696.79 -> 8.75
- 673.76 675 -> 9.24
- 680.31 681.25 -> 9.58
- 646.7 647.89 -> 9.33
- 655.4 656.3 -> 9.77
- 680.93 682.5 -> 9.35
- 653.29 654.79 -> 9.5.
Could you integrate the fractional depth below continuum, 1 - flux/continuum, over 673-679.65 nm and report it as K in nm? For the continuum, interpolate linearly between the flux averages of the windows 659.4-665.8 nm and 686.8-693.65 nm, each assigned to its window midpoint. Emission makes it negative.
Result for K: -0.24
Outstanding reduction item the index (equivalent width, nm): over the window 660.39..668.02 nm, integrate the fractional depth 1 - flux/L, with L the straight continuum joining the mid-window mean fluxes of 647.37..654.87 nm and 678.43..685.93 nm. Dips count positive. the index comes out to 0.46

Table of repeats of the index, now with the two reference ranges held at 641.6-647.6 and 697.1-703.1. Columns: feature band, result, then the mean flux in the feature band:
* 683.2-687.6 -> -0.22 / 9.2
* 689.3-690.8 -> -0.03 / 8.92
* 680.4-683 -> -0.18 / 9.4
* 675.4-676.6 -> -0.05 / 9.19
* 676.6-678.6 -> -0.03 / 8.95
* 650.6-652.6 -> 0.04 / 8.88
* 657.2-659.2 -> -0.11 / 9.52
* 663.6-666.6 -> 0.20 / 8.35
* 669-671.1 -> -0.06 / 9.16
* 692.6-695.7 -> 0.04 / 8.57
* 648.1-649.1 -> -0.01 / 9.15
